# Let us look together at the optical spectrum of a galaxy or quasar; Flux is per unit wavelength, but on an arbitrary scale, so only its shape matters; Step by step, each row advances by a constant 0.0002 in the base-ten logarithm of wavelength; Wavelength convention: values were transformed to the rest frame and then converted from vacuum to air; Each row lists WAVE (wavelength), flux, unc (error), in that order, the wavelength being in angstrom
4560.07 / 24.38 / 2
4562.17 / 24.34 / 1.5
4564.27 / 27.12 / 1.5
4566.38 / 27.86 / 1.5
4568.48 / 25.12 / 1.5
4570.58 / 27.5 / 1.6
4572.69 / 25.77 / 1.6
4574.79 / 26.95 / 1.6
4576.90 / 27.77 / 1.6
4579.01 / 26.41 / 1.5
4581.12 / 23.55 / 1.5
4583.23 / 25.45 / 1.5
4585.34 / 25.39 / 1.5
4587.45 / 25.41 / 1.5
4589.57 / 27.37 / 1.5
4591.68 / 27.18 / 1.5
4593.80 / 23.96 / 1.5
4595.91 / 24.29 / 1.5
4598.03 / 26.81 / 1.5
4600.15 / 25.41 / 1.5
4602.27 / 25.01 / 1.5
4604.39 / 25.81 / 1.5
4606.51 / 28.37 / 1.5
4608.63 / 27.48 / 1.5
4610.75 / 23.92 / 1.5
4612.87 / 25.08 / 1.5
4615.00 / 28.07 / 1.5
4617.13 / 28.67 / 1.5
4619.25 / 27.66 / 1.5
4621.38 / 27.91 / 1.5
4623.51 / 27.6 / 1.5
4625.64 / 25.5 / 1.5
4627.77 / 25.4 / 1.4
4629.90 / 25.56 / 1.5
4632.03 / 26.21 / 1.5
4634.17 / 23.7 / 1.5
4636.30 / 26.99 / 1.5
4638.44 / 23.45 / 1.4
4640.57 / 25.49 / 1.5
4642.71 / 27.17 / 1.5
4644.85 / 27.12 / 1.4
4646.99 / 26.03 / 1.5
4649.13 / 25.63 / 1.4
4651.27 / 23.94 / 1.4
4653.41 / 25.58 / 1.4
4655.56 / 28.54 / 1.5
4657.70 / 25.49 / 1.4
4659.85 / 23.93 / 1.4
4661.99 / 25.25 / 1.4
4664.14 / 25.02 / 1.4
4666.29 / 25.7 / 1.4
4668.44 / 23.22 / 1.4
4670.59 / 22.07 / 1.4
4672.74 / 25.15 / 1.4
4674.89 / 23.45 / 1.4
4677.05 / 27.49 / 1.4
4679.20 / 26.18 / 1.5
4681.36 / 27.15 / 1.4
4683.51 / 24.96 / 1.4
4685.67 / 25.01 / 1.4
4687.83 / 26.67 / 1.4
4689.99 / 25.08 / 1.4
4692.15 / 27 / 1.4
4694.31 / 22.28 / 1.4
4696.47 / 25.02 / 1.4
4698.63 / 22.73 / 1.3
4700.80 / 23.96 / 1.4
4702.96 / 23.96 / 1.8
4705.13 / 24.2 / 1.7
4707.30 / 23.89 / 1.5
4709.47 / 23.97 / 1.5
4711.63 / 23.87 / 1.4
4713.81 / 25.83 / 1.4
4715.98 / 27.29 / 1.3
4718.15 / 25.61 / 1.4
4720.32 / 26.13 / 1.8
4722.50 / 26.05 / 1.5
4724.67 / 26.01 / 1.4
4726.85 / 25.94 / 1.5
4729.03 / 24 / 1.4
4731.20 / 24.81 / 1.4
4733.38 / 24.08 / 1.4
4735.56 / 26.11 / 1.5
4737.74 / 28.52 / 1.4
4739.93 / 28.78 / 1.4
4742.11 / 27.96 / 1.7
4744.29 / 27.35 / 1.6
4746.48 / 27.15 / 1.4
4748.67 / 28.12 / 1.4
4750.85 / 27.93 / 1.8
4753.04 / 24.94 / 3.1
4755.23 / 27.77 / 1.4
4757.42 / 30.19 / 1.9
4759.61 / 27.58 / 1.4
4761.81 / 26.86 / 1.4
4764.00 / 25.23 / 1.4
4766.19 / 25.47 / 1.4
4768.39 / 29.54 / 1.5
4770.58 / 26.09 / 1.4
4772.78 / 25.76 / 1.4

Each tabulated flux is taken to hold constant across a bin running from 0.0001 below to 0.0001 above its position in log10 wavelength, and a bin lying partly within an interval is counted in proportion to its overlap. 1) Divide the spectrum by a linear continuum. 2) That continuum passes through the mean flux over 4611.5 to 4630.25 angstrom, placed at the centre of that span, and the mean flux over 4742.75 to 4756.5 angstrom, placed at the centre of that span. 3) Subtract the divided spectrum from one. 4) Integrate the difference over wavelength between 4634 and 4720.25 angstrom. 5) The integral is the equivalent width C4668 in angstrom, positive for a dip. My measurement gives 5.97 angstrom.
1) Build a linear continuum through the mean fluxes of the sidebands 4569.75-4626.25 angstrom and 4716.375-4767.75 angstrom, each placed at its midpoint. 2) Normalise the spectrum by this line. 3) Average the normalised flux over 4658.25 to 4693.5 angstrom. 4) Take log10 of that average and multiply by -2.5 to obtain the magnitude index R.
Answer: 0.06 mag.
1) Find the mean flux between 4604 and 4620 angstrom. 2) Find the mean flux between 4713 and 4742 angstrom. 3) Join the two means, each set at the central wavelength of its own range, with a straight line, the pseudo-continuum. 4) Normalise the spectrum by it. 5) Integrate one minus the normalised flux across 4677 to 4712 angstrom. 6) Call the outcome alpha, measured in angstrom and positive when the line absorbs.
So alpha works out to 2.03 angstrom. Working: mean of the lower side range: 26.9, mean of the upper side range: 26.2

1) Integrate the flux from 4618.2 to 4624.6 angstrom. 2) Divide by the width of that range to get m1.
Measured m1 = 27.7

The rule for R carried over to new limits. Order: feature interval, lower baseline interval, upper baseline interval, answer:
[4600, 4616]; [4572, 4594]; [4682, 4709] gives -0.02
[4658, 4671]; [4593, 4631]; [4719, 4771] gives 0.09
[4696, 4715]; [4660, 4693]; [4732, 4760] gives 0.09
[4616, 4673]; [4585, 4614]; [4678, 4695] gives 0.00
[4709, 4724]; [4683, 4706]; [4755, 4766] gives 0.00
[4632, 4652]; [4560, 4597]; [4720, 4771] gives 0.03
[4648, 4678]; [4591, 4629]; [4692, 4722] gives 0.02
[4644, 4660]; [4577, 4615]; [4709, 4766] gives 0.01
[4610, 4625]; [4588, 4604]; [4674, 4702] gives -0.06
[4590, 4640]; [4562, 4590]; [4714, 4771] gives 0.01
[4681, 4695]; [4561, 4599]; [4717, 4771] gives 0.04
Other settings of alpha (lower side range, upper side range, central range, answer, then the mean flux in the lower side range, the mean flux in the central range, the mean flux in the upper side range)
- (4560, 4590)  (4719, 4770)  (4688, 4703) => 1.20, 26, 24.5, 26.8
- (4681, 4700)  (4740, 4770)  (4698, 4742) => 1.26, 25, 25.4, 27.4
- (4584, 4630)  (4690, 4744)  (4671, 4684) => 0.06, 26.3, 25.6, 25.4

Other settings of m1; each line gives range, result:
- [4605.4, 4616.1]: 26.6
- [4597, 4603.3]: 25.7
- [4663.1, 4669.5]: 24.6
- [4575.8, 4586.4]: 25.7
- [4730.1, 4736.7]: 25.1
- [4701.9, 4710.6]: 24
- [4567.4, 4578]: 26.6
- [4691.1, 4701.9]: 24.2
